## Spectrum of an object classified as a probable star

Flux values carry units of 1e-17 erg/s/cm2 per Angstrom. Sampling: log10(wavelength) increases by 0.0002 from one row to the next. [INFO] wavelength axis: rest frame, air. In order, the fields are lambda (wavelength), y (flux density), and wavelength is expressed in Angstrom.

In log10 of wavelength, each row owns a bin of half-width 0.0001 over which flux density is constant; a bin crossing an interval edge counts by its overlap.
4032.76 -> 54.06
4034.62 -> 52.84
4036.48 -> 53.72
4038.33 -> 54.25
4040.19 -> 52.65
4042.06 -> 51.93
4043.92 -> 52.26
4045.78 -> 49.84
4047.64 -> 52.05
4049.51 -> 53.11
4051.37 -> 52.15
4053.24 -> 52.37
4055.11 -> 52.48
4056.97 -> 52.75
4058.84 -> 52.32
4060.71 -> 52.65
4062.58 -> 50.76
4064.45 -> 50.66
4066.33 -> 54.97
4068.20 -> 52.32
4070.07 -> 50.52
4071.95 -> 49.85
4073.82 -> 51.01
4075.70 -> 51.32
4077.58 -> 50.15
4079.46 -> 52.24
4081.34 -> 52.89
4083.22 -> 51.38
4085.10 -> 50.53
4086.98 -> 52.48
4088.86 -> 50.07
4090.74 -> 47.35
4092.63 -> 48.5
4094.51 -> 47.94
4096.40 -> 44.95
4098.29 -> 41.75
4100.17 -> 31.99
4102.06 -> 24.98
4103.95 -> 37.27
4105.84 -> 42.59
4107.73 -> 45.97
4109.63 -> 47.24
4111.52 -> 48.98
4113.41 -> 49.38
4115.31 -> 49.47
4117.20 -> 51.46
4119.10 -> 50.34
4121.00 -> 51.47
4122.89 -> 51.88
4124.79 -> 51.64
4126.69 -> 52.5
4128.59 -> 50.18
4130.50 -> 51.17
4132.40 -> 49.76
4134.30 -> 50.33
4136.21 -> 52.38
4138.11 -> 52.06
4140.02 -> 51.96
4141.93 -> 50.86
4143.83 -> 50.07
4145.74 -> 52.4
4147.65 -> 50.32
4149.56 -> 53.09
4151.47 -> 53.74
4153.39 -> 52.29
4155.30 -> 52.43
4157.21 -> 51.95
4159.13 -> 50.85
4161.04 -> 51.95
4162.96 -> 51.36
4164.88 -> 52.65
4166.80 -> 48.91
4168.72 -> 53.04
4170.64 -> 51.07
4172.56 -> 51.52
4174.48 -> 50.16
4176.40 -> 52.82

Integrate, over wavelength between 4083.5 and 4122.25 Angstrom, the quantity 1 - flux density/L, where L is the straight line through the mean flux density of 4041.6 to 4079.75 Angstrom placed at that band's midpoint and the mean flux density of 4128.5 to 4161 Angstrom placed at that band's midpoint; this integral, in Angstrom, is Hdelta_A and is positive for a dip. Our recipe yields 4.35 Angstrom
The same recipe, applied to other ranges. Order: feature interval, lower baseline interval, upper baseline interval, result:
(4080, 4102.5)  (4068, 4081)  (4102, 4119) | 1.21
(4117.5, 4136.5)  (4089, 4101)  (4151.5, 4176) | -1.37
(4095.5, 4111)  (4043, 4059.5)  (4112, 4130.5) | 3.44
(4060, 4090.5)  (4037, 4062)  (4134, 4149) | 0.42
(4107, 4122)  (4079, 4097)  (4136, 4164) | 0.40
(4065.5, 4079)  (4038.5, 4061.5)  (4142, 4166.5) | 0.19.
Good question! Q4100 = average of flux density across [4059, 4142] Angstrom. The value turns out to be 48.9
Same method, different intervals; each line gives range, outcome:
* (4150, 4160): 52.3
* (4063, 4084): 51.5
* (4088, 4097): 47.8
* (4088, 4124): 45.5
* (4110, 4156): 51.2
